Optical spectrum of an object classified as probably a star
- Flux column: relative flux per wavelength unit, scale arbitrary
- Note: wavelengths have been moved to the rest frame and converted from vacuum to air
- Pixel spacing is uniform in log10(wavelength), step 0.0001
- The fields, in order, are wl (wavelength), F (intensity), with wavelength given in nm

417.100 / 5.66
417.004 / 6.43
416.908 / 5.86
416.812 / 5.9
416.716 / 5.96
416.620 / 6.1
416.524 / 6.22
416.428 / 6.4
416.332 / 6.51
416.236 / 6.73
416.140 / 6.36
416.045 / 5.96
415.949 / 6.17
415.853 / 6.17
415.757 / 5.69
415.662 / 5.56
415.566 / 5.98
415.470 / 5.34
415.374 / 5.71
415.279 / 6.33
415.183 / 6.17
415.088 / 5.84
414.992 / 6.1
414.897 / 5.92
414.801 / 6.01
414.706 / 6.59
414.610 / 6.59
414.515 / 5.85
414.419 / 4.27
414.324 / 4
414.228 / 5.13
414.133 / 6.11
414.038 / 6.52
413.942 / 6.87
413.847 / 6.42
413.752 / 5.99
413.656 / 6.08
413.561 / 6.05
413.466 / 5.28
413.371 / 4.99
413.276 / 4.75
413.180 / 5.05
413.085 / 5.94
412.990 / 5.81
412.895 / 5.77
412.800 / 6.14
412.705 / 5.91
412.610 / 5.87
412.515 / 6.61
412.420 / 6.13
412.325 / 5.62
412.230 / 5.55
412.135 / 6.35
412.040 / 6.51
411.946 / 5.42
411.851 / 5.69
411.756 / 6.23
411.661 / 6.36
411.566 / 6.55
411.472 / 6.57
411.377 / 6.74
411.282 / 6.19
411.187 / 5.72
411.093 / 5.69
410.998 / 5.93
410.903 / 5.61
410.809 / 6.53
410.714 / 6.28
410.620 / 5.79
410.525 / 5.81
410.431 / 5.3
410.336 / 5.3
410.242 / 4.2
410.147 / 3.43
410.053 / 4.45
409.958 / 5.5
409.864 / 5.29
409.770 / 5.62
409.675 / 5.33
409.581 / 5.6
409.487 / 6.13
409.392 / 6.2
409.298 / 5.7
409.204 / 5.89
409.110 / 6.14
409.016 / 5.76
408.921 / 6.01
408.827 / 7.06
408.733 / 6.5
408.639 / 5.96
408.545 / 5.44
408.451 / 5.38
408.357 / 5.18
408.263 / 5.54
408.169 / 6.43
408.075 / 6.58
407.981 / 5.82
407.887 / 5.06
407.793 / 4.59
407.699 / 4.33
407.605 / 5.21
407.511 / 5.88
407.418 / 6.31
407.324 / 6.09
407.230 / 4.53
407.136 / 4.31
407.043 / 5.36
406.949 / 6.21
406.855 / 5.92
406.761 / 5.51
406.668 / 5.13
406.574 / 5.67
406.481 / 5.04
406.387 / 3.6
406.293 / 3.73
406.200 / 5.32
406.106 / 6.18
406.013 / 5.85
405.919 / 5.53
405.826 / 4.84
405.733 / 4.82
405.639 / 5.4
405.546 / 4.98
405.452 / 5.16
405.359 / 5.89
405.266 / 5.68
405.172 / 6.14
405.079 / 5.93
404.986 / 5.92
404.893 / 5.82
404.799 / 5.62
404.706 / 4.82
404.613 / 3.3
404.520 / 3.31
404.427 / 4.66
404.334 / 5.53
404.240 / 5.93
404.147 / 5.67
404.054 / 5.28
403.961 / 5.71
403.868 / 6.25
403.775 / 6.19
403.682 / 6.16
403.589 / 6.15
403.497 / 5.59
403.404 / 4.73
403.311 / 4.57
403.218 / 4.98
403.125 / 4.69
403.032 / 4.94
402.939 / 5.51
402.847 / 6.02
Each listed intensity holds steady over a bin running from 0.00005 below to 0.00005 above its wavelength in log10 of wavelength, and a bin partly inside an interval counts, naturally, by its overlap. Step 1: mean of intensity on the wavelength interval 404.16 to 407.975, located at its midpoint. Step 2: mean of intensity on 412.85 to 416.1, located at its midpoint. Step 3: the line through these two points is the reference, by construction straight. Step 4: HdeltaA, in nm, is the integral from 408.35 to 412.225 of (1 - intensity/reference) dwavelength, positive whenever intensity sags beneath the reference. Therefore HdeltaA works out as -0.19 nm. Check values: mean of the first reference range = 5.24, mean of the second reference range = 5.8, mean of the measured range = 5.79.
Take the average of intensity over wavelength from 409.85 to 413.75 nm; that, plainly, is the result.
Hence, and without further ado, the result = 5.74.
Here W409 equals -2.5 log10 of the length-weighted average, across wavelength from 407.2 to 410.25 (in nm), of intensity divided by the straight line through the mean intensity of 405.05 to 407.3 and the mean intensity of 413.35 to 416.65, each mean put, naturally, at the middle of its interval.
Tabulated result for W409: -0.019 mag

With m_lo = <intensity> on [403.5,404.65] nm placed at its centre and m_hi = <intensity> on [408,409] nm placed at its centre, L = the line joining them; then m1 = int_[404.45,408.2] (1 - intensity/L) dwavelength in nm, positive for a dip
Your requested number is 0.26 nm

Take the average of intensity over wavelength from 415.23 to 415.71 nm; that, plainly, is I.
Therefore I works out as 5.78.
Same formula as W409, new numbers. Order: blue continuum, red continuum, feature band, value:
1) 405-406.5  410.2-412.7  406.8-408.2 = -0.003 mag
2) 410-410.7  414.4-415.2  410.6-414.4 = -0.090 mag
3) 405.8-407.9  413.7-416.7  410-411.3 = 0.030 mag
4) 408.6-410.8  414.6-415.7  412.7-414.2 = 0.007 mag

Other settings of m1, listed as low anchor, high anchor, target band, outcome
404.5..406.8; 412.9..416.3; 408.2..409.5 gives -0.120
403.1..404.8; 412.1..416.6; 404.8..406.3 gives -0.051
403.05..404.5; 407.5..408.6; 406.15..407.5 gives 0.055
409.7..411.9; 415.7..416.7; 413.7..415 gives 0.033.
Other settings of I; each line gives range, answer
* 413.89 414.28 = 6.14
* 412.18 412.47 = 5.77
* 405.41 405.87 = 5.04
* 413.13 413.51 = 5.02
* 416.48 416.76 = 6.09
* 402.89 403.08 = 5.25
